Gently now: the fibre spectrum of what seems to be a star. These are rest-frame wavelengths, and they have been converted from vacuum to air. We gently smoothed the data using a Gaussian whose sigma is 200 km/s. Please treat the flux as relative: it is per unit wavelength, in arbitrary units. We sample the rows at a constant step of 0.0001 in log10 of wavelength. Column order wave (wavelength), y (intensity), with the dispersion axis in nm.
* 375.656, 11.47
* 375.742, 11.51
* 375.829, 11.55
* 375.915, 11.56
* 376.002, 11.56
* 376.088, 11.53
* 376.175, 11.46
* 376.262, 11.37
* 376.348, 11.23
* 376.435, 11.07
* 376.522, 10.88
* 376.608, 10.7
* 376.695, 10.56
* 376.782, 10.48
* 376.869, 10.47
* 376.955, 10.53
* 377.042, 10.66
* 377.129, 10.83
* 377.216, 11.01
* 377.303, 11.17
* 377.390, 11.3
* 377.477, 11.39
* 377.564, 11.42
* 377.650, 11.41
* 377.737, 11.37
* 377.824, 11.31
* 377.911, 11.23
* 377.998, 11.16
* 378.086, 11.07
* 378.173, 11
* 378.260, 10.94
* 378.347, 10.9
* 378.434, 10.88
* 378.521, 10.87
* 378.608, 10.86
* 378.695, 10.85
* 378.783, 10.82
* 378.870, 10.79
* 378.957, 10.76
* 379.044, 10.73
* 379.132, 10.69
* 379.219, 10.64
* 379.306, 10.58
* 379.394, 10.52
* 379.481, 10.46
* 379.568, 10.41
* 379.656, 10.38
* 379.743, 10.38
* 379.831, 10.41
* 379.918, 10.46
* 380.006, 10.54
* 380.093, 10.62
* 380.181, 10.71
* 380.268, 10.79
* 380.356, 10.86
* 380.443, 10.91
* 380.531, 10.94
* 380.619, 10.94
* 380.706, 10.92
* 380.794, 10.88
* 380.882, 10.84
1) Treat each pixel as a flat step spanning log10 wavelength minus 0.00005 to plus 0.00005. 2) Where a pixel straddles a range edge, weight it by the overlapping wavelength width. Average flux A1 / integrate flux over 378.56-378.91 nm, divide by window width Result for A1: 10.8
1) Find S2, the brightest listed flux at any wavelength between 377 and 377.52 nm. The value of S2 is 11.39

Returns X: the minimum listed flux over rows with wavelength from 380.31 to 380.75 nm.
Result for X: 10.86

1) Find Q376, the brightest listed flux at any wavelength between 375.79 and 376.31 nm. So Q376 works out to 11.56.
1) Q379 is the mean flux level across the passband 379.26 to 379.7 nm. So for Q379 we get 10.5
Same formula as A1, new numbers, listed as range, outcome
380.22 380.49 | 10.9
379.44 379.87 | 10.4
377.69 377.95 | 11.3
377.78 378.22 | 11.1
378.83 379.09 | 10.8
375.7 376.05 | 11.6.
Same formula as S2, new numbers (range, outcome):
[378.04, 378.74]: 11.07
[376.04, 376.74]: 11.53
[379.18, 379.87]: 10.64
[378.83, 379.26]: 10.79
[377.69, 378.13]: 11.37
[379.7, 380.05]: 10.54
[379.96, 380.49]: 10.91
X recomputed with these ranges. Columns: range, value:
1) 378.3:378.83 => 10.82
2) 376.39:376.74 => 10.56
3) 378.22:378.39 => 10.9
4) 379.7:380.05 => 10.38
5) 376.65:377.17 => 10.47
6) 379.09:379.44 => 10.52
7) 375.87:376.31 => 11.37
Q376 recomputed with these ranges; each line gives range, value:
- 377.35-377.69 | 11.42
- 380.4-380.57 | 10.94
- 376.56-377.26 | 11.01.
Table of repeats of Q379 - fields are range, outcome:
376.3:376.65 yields 11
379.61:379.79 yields 10.3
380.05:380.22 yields 10.6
